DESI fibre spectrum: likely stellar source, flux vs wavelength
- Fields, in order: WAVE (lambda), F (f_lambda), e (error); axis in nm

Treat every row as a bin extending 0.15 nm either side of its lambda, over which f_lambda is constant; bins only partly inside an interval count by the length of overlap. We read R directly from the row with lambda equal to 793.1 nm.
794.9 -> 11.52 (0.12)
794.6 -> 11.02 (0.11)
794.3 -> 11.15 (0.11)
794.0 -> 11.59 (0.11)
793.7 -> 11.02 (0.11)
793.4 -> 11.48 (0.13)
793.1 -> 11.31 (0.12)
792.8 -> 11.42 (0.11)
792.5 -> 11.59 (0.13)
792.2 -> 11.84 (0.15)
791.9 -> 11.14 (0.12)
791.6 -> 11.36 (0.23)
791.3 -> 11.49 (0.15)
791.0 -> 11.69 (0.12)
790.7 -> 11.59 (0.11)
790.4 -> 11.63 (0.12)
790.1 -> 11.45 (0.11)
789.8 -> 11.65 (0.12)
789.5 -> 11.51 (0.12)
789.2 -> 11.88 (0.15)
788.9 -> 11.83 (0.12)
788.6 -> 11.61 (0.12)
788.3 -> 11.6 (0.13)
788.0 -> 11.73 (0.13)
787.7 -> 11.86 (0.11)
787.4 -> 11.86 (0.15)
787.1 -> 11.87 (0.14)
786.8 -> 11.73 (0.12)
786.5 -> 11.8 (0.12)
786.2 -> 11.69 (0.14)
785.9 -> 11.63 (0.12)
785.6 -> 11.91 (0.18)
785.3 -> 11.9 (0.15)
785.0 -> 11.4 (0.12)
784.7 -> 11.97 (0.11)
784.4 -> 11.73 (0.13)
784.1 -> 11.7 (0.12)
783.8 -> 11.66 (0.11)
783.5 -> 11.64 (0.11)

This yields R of 11.31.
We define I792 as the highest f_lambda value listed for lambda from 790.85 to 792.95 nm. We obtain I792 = 11.84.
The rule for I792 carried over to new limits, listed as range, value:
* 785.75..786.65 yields 11.8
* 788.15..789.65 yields 11.88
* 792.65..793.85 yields 11.48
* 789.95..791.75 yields 11.69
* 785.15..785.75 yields 11.91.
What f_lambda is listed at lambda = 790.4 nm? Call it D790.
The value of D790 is 11.63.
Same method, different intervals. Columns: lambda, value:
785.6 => 11.91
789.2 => 11.88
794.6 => 11.02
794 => 11.59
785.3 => 11.9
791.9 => 11.14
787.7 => 11.86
